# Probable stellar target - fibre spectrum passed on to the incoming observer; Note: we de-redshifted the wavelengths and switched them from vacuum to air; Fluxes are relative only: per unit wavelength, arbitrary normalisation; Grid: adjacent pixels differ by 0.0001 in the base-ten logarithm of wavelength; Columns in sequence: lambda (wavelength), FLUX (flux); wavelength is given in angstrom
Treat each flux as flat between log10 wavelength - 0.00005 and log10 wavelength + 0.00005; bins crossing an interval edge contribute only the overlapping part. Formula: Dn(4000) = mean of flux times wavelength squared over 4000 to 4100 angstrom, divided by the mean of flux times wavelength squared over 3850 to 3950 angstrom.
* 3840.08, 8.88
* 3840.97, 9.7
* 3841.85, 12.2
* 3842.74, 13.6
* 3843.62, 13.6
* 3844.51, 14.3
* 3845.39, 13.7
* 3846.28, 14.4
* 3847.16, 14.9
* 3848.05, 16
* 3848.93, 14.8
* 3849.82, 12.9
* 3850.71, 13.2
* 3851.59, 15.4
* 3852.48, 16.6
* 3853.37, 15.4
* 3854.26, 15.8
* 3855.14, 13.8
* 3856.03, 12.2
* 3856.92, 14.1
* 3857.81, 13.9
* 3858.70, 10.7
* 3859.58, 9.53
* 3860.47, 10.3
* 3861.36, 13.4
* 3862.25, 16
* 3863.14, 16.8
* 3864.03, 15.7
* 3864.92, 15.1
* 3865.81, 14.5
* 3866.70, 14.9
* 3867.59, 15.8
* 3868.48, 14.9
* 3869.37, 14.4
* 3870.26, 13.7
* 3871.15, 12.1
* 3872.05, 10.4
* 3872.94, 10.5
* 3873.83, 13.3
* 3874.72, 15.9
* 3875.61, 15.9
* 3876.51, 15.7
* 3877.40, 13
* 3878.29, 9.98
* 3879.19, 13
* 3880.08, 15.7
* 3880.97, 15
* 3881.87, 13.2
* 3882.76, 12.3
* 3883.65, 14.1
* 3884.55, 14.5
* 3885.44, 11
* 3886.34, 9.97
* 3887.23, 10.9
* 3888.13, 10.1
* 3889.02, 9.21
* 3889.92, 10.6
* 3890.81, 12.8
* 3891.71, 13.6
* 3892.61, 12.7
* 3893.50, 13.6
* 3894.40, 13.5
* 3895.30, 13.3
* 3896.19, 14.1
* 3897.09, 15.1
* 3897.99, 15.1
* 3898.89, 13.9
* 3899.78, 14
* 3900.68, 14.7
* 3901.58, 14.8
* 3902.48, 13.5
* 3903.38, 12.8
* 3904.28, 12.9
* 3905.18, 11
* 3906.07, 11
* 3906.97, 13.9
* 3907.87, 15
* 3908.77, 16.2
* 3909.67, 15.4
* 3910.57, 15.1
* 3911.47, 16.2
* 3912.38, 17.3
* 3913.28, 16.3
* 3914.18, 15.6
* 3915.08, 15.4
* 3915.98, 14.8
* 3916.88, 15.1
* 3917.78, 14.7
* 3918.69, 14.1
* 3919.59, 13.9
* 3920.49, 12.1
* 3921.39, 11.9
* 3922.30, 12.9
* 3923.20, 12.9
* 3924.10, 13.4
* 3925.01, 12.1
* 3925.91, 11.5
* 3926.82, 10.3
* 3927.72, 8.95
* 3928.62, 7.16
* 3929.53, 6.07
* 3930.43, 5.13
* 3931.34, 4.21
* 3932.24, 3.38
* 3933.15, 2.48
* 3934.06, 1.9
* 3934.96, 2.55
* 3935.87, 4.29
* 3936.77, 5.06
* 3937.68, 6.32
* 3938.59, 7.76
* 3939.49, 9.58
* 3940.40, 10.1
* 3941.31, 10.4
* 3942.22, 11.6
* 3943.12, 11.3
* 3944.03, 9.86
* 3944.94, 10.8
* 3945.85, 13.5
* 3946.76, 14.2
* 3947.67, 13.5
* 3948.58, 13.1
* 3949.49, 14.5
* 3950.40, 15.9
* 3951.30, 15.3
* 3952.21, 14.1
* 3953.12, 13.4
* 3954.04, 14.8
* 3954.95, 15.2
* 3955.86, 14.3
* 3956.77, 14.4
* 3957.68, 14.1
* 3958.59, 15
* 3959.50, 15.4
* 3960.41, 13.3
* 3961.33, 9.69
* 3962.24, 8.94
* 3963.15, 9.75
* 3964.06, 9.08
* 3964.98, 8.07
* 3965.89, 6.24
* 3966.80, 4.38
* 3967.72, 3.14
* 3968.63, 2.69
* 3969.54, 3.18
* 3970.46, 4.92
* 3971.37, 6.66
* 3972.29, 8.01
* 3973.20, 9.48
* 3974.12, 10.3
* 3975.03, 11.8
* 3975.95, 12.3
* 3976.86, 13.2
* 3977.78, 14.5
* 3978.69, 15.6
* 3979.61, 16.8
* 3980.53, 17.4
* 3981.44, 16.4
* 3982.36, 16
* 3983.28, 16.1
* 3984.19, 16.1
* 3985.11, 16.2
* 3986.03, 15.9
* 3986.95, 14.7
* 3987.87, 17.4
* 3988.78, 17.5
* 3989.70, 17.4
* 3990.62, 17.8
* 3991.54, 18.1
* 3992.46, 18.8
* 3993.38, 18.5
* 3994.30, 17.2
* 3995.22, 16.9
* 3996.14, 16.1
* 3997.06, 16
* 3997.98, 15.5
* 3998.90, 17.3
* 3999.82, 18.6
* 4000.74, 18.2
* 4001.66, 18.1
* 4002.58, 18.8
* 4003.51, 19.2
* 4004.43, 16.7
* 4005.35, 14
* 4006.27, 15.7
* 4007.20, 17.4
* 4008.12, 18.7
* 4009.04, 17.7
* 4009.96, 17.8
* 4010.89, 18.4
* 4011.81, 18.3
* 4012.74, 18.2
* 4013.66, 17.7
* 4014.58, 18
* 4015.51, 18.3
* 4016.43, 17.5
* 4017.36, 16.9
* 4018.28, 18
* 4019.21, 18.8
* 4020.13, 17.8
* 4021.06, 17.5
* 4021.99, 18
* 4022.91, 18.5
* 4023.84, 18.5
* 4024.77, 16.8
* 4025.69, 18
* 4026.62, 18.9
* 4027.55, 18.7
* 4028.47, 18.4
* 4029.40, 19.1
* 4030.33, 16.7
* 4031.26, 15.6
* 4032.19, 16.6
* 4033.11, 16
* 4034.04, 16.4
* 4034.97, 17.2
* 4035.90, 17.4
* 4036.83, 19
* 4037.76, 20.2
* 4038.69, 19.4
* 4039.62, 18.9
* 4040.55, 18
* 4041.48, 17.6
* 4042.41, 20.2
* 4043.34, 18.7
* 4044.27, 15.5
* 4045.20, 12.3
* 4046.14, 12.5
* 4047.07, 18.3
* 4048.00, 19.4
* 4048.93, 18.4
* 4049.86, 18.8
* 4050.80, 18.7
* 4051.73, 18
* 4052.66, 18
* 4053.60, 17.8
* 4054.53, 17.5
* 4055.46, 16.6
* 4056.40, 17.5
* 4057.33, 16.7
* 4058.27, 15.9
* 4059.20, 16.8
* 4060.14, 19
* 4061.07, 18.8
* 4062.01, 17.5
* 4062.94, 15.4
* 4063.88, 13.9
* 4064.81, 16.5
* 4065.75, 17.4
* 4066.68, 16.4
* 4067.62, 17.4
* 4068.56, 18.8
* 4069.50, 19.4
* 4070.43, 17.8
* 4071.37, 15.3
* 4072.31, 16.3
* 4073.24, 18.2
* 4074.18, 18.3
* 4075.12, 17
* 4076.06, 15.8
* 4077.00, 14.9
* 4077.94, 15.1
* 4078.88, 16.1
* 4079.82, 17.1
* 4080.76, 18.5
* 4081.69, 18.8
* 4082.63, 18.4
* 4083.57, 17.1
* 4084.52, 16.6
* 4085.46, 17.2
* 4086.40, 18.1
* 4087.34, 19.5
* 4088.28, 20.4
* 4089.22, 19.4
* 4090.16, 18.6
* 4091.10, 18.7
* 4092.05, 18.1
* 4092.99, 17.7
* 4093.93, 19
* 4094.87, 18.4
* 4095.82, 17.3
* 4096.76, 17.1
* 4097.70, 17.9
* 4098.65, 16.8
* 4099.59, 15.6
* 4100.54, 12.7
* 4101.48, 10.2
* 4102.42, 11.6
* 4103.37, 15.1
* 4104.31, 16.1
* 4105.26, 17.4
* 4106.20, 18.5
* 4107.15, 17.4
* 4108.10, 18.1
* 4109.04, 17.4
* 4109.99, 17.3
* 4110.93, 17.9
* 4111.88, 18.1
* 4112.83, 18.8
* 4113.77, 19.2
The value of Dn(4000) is 1.53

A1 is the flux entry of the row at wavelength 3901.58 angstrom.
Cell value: 14.8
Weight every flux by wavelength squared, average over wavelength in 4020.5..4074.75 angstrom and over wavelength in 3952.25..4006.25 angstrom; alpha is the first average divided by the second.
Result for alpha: 1.32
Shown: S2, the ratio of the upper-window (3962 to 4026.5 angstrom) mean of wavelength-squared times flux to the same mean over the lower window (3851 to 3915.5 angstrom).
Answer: 1.16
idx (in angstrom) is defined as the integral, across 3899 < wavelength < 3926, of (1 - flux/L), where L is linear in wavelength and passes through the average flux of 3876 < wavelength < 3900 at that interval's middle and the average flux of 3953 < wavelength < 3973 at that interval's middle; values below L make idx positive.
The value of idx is -4.9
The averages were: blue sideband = 13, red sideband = 9.68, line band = 14.1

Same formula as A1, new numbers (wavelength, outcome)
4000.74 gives 18.2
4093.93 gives 19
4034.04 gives 16.4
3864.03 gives 15.7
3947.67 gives 13.5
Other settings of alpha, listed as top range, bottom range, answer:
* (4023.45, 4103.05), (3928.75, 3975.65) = 1.93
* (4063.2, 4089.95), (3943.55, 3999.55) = 1.38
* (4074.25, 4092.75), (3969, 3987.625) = 1.45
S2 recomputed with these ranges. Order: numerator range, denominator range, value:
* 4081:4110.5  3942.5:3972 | 1.68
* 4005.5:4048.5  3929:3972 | 1.95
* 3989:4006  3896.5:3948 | 1.57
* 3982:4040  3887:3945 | 1.60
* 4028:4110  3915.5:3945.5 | 1.97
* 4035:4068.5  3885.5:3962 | 1.55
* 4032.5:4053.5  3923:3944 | 2.41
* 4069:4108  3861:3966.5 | 1.51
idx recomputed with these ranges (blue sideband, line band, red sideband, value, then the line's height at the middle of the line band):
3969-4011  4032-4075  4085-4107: -2.8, 16.4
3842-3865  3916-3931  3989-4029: 4.1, 15.7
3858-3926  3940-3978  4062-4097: 9.9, 15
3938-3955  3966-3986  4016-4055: 4.4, 14.2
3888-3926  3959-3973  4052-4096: 6.9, 15.1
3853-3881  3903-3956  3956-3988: 3.9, 12.5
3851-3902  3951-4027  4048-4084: 4.4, 15.8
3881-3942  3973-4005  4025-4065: -2.5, 15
